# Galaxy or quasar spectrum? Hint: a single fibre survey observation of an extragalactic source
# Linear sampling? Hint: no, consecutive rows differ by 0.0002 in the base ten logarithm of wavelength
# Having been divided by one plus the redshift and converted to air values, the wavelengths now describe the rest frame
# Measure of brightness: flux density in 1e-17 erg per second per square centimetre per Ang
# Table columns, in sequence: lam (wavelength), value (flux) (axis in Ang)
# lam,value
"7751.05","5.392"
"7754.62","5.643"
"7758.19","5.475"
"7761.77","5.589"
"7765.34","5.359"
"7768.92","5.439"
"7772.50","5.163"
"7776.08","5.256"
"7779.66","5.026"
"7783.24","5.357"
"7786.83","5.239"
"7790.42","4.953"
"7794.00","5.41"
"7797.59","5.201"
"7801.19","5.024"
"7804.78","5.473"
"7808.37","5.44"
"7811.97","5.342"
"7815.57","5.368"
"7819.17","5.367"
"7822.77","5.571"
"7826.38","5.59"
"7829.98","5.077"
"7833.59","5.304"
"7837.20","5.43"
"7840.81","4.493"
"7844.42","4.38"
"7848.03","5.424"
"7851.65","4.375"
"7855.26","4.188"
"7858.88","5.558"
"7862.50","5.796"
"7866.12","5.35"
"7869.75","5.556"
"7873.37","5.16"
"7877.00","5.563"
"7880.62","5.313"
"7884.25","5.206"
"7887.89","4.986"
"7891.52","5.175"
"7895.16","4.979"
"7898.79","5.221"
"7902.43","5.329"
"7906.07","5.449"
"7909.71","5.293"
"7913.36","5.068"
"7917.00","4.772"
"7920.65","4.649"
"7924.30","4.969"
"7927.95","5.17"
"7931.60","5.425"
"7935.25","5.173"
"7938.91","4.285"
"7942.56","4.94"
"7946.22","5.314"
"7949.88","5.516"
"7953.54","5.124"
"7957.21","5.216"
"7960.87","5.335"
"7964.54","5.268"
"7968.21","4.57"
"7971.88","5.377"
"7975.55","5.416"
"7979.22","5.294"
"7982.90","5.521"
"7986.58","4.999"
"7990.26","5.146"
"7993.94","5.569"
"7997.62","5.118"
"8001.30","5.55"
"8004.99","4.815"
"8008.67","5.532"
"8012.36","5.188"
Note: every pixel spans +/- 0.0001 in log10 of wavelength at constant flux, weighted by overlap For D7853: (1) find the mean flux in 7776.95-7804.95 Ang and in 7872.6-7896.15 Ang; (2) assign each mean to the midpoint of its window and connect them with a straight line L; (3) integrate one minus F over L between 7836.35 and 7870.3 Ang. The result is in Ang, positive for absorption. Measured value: 1.2 Ang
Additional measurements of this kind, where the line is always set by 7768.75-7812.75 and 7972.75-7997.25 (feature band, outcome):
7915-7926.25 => 1.0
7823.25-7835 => -0.2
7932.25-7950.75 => 0.9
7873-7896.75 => 0.3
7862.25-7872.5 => -0.4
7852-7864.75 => 0.4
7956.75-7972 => 0.5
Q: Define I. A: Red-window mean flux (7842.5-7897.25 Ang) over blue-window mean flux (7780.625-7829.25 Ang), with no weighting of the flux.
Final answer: 1.0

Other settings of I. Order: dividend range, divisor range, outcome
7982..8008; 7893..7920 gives 1.02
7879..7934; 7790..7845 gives 0.98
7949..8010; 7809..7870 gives 1.01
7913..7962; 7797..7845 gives 0.97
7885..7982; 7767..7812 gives 0.98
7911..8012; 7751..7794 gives 0.97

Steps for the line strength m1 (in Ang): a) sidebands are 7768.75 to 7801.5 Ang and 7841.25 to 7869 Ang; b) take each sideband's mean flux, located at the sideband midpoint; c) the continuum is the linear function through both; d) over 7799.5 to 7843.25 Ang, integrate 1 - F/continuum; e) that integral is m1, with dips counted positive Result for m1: -1.5 Ang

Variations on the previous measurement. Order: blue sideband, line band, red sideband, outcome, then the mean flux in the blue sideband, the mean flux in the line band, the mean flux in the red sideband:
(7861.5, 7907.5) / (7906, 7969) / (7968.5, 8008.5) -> 2.4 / 5.3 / 5.08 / 5.26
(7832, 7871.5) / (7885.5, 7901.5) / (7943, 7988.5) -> 0.1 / 5.08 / 5.11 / 5.24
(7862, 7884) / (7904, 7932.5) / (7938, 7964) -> 0.9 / 5.42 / 5.09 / 5.14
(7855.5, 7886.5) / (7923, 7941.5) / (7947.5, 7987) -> 1.0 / 5.37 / 5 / 5.25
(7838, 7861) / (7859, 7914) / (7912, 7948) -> -5.0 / 4.78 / 5.31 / 4.98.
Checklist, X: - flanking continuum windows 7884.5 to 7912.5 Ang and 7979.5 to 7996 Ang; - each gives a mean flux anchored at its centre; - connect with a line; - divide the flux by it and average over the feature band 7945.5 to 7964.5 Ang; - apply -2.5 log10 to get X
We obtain -0.007 mag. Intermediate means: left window 5.2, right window 5.3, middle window 5.3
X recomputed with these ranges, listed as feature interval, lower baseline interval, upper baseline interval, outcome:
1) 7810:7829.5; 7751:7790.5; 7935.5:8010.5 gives -0.02 mag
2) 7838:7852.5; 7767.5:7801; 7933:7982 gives 0.10 mag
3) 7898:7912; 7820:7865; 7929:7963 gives -0.04 mag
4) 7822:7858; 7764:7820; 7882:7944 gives 0.05 mag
